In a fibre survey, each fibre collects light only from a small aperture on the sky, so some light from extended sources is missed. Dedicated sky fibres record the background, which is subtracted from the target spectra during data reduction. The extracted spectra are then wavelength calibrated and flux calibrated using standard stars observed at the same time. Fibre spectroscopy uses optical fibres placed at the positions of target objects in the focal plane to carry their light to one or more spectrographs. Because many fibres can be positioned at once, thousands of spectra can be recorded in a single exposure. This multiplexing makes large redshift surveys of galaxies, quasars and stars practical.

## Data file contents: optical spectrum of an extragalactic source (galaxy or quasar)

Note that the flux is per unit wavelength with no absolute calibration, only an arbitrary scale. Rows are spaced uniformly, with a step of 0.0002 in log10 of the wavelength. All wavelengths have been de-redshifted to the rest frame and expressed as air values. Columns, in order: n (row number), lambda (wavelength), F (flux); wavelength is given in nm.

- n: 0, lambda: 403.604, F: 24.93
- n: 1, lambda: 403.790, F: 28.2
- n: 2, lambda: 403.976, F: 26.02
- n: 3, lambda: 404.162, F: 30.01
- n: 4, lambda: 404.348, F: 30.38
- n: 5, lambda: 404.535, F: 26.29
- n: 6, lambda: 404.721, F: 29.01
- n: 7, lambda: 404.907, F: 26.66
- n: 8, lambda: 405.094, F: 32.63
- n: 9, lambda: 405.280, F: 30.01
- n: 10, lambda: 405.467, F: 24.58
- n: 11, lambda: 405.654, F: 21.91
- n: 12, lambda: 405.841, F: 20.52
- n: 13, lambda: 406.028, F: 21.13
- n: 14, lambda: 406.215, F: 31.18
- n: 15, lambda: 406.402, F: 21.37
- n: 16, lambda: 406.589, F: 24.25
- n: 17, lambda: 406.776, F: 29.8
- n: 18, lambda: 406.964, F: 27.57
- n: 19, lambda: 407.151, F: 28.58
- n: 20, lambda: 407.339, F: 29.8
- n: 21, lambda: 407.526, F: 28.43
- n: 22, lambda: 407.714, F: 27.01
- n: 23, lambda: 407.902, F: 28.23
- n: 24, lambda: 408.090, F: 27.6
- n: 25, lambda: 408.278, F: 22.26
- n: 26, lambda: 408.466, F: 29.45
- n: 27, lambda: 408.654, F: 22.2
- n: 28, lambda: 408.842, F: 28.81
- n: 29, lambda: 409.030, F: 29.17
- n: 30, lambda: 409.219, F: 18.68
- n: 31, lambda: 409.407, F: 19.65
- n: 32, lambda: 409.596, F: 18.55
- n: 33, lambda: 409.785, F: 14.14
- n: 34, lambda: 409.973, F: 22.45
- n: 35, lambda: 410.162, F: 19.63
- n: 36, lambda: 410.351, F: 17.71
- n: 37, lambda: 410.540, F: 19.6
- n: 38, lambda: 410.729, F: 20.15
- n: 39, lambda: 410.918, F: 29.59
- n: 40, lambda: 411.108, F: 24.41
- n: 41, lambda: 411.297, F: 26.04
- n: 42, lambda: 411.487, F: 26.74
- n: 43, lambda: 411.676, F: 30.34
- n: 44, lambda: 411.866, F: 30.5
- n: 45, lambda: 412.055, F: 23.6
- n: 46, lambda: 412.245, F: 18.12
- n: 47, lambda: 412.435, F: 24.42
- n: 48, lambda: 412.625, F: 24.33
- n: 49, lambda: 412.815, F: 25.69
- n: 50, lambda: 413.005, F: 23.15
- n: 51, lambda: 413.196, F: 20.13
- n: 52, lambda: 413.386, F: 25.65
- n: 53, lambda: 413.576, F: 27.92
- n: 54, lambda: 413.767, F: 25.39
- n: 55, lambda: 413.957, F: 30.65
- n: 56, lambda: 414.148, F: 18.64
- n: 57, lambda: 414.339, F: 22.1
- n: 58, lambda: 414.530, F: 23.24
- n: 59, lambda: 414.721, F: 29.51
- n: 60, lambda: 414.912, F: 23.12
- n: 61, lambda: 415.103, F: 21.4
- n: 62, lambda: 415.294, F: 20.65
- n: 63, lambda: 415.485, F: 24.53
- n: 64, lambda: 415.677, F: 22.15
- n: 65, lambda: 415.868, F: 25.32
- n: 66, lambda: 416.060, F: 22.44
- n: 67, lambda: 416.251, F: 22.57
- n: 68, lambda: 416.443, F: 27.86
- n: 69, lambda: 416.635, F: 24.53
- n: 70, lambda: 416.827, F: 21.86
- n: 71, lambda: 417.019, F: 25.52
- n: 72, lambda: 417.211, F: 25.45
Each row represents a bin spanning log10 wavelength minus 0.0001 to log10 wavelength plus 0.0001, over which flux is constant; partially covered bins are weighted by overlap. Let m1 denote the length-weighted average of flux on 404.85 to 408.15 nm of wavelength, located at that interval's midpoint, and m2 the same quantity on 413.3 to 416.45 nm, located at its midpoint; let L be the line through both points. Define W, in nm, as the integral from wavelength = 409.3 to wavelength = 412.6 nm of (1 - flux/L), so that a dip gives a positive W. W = 0.34 nm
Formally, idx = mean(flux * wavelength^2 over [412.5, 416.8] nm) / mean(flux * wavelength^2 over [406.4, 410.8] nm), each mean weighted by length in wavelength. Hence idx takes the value 1.0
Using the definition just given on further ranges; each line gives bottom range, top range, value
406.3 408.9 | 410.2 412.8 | 0.92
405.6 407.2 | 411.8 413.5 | 0.98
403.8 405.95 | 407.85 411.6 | 0.88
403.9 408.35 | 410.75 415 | 0.96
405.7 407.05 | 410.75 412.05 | 1.12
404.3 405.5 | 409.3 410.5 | 0.67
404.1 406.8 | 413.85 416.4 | 0.94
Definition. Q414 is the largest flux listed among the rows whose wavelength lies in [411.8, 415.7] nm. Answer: 30.65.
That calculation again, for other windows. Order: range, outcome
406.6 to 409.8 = 29.8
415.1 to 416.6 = 27.86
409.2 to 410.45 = 22.45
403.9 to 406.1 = 32.63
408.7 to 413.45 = 30.5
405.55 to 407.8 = 31.18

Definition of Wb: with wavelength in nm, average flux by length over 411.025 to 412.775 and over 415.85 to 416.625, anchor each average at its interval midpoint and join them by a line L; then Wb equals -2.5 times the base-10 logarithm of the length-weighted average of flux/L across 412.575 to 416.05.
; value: 0.04 mag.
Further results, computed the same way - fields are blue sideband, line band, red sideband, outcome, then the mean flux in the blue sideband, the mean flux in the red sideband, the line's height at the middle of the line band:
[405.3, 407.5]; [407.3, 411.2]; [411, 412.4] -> 0.09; 25.8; 25.7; 25.7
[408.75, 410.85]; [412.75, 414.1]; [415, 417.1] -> -0.13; 20.9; 23.5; 22.4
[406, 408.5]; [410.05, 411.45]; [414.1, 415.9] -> 0.12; 27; 23.1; 25.2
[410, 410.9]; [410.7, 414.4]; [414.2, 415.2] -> -0.14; 20.4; 23.6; 22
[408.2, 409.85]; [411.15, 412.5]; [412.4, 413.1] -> -0.07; 22.7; 24.4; 24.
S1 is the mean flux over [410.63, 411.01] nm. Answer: 24.8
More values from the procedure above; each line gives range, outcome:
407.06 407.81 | 28.4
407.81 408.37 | 26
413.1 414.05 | 25.9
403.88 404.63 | 28.2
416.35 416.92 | 24.7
